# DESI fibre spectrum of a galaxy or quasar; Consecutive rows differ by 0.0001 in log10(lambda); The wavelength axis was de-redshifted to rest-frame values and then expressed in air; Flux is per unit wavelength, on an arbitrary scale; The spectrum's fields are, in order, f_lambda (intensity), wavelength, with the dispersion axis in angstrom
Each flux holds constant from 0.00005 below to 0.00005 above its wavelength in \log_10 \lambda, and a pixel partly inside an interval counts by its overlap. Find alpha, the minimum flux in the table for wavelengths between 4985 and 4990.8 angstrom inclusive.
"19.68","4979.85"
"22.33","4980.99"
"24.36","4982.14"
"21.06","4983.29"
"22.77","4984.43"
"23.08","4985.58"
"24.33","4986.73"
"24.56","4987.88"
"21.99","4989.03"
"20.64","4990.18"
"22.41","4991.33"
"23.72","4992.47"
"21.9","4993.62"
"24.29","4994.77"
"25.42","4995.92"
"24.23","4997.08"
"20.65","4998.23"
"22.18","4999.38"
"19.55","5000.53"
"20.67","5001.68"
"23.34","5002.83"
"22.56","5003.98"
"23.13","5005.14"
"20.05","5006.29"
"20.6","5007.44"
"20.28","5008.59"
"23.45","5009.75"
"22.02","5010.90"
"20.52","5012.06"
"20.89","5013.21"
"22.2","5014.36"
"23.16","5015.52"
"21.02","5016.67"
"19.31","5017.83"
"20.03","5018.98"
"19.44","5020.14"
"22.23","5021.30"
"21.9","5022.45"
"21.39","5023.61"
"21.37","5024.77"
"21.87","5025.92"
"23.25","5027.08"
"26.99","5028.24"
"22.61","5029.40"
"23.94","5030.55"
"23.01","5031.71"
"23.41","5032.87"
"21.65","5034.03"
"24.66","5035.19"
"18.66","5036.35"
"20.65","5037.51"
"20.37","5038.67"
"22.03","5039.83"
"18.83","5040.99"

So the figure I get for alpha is 20.64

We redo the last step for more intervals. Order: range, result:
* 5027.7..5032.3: 22.61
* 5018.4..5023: 19.44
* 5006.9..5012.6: 20.28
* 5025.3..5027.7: 21.87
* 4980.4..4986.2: 21.06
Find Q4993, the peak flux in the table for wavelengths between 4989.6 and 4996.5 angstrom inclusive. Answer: 25.42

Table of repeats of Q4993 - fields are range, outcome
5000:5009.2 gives 23.34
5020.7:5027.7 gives 23.25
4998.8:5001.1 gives 22.18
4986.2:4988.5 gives 24.56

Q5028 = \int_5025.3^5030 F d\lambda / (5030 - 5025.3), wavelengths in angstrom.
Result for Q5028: 23.7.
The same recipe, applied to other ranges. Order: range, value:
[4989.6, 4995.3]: 22.6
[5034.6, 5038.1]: 21.3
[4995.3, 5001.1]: 22.4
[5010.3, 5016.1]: 21.8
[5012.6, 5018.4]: 21.3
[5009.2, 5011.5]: 22.7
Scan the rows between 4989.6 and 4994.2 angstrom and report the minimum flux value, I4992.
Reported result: 20.64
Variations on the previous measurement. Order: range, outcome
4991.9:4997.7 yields 21.9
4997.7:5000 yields 20.65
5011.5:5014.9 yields 20.52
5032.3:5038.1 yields 18.66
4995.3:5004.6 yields 19.55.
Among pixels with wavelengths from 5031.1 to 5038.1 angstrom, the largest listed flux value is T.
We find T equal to 24.66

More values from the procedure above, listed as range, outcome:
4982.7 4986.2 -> 23.08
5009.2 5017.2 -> 23.45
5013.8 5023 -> 23.16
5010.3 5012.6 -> 22.02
